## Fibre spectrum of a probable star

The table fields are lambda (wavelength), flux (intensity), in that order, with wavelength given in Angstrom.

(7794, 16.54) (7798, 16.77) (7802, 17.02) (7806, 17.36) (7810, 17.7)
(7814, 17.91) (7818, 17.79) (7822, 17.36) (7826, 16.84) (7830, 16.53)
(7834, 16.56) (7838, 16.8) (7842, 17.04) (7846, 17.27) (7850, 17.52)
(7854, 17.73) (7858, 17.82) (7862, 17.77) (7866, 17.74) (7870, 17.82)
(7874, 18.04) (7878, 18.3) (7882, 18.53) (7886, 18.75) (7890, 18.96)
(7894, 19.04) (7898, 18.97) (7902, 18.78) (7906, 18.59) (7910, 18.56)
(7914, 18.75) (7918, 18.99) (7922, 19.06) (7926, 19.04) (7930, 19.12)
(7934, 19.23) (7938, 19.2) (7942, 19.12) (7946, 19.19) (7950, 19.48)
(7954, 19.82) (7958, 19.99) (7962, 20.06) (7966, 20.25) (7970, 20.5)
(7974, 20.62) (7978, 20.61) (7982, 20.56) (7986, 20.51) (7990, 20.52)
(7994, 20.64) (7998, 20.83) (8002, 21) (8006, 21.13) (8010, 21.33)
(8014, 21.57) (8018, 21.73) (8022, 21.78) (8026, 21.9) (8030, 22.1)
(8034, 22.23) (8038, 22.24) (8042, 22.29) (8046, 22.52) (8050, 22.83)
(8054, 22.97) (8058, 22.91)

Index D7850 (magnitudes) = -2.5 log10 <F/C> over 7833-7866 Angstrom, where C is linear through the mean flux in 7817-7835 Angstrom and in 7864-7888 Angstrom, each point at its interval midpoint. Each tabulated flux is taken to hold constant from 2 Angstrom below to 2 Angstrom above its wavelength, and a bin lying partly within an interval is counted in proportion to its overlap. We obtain 0.013 mag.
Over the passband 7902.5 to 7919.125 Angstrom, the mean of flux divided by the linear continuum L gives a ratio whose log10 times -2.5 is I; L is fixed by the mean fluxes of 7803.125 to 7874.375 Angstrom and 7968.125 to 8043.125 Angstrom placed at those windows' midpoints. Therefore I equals 0.02 mag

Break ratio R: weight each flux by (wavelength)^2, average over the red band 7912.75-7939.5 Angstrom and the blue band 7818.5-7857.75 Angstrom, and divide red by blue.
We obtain 1.1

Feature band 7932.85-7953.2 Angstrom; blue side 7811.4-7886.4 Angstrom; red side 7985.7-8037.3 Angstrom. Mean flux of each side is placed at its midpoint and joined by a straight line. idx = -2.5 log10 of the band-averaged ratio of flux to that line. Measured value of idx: 0.027 mag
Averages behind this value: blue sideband 17.6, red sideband 21.4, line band 19.3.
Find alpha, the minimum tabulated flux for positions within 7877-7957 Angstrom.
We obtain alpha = 18.3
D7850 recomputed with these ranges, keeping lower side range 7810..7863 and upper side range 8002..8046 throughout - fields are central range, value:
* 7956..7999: 0.01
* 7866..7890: 0.00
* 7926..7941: 0.03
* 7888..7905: -0.01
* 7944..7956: 0.03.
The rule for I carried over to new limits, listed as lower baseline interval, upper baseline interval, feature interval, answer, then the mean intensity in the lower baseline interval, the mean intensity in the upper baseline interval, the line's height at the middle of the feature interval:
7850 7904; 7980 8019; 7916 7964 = 0.017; 18.3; 21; 19.7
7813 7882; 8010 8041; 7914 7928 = 0.018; 17.5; 21.9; 19.3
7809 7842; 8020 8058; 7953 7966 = 0.022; 17.2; 22.3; 20.4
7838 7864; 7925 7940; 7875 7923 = -0.017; 17.5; 19.2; 18.5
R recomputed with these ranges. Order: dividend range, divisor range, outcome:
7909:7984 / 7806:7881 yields 1.15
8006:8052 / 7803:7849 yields 1.35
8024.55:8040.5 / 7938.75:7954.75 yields 1.17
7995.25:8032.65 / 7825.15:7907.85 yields 1.25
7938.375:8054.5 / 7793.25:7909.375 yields 1.23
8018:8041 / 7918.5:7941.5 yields 1.18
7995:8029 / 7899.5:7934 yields 1.16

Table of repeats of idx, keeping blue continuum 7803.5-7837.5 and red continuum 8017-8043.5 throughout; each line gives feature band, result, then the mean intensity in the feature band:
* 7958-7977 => 0.01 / 20.3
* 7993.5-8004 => 0.02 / 20.8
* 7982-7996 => 0.03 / 20.6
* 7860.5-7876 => 0.03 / 17.8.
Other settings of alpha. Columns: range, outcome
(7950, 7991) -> 19.48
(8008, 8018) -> 21.33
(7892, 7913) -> 18.56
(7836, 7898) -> 16.8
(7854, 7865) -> 17.73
